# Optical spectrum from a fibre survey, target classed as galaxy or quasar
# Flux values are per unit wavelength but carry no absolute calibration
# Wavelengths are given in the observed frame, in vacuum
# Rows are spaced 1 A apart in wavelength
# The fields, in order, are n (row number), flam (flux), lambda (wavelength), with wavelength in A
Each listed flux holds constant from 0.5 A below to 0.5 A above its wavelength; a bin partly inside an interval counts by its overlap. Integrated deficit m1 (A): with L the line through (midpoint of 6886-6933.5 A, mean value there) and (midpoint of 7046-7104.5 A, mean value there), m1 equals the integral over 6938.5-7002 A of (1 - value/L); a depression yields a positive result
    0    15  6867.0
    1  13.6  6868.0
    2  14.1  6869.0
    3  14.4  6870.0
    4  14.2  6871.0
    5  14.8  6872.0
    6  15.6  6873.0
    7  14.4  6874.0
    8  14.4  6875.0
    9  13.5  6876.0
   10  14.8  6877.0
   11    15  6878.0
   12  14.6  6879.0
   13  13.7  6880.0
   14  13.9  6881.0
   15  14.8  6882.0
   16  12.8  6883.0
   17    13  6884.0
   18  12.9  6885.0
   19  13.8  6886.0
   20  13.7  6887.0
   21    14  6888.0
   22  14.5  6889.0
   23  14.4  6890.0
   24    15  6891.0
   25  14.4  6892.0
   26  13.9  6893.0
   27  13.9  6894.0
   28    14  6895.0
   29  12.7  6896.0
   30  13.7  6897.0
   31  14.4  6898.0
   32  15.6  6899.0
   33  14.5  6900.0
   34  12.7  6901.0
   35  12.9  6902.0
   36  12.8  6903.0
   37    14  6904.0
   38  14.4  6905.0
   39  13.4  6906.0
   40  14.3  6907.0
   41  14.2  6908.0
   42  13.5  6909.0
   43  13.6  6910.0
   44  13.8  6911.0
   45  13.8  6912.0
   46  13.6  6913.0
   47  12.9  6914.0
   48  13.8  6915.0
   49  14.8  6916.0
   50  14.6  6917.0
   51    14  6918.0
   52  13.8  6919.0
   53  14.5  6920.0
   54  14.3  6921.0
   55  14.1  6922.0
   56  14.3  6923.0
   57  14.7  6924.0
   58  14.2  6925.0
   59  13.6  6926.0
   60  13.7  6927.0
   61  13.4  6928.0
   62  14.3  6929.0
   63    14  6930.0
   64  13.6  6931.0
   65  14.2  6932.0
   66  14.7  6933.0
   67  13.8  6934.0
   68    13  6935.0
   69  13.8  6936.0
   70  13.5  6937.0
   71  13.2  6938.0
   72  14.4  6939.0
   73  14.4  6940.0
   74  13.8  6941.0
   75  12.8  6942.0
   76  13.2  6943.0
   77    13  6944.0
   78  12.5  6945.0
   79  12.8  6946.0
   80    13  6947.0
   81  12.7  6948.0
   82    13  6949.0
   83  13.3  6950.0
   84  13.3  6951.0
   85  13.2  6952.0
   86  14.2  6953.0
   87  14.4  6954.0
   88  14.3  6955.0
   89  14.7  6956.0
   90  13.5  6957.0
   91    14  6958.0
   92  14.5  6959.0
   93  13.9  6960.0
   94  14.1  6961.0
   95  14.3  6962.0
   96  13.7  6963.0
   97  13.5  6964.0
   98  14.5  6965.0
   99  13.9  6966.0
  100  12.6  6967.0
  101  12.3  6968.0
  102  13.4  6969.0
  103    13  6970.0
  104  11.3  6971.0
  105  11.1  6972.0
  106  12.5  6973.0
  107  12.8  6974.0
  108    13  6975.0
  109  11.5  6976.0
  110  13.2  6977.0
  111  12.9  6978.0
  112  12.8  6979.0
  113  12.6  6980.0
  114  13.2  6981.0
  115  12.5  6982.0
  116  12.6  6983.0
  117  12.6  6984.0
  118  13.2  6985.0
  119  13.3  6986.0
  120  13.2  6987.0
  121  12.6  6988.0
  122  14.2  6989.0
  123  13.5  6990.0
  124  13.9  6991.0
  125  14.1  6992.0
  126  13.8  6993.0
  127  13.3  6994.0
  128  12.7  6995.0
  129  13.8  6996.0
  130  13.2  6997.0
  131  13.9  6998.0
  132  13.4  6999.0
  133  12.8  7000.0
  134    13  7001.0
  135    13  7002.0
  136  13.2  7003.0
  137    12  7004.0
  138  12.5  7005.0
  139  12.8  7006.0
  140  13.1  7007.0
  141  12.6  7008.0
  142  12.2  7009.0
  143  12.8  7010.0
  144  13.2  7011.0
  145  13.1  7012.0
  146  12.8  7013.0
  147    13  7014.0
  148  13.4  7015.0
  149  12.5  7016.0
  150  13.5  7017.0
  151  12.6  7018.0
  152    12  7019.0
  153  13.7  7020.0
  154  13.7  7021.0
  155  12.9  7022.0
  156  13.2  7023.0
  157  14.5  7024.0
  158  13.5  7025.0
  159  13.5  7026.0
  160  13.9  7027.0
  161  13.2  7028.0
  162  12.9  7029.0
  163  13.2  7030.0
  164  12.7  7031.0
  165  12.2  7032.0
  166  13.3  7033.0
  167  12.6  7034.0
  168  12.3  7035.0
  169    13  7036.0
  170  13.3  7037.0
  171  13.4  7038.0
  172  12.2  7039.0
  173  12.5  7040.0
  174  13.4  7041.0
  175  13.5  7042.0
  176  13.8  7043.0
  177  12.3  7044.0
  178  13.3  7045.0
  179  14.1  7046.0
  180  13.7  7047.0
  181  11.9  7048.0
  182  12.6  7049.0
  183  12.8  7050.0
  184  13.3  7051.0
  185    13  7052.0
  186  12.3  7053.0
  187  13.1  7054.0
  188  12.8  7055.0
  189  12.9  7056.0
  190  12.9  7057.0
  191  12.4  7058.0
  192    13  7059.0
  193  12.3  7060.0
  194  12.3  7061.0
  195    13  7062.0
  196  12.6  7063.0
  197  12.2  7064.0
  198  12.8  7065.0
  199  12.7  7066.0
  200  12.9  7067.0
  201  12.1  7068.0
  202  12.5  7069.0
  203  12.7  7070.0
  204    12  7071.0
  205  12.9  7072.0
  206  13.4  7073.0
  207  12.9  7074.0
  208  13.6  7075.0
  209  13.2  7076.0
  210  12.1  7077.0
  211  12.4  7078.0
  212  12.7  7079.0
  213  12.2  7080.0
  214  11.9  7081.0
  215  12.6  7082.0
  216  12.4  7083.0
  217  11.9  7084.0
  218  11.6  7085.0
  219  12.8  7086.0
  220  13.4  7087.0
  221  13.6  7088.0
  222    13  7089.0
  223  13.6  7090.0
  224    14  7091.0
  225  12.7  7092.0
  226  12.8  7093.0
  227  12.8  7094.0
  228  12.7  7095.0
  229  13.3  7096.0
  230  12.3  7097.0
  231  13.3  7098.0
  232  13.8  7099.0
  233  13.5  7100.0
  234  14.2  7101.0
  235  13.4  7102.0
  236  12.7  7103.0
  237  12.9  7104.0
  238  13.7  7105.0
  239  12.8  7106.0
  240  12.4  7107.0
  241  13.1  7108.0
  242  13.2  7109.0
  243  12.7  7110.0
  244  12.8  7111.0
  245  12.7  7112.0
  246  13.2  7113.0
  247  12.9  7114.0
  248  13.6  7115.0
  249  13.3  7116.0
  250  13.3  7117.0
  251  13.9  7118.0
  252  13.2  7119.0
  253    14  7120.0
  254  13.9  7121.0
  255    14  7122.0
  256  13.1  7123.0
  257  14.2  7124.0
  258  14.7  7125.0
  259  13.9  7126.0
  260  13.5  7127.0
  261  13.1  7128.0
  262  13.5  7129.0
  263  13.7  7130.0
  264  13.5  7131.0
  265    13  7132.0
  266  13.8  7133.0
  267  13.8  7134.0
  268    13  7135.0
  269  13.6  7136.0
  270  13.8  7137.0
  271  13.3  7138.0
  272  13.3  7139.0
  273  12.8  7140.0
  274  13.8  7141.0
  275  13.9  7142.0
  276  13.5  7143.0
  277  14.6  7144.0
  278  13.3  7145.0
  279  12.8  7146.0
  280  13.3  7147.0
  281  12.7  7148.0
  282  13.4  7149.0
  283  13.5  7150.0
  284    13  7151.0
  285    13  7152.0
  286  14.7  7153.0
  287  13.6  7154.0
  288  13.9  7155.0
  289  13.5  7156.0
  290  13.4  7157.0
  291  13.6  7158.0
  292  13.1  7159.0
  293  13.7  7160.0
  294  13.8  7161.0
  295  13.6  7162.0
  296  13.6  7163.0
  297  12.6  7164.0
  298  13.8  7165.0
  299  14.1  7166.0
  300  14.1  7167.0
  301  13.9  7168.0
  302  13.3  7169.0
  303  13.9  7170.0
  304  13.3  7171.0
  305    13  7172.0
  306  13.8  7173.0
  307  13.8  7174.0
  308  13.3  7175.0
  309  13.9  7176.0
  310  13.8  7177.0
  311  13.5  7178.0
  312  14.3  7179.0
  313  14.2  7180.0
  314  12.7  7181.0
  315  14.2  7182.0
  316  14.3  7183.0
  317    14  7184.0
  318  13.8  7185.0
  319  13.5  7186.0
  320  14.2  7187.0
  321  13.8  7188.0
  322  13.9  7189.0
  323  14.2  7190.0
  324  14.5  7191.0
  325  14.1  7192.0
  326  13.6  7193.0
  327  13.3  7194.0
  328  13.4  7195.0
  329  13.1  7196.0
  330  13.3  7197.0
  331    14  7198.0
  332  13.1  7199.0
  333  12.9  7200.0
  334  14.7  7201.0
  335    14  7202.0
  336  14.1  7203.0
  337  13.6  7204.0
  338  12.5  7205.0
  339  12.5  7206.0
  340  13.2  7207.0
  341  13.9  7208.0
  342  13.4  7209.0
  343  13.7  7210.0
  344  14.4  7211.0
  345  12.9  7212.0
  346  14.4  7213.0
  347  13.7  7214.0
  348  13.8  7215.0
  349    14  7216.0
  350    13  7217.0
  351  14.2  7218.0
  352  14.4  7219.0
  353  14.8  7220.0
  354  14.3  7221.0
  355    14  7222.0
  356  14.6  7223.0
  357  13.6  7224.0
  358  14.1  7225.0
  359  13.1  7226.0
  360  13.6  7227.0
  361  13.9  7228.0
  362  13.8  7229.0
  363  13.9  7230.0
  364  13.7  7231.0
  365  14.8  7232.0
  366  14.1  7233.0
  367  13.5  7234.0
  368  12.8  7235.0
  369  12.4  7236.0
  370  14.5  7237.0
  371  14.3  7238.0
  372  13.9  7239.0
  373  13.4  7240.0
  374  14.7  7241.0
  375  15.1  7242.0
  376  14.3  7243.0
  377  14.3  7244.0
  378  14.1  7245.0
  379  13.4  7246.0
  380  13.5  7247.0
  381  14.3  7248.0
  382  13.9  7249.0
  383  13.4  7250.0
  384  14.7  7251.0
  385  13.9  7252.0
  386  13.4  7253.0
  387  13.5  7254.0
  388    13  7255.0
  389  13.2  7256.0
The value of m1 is 1.3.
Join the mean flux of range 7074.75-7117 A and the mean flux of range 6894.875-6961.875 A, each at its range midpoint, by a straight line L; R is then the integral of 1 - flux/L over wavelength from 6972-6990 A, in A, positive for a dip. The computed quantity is 0.9 A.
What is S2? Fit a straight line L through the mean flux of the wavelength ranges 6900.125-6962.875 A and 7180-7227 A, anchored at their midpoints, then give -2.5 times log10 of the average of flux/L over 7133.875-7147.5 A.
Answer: 0.02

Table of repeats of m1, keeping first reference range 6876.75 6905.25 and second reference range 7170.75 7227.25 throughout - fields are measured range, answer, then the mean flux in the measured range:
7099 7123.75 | 0.92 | 13.3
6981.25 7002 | 0.91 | 13.3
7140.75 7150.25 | 0.21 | 13.5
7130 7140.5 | 0.29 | 13.4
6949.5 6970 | 0.21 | 13.8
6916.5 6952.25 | 0.59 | 13.7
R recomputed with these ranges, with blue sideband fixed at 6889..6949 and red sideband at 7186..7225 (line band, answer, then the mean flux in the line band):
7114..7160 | 0.8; 13.5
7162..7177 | 0.2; 13.6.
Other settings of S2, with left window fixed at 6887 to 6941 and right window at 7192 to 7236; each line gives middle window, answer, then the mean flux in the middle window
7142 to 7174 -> 0.02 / 13.5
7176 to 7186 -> -0.01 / 13.8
